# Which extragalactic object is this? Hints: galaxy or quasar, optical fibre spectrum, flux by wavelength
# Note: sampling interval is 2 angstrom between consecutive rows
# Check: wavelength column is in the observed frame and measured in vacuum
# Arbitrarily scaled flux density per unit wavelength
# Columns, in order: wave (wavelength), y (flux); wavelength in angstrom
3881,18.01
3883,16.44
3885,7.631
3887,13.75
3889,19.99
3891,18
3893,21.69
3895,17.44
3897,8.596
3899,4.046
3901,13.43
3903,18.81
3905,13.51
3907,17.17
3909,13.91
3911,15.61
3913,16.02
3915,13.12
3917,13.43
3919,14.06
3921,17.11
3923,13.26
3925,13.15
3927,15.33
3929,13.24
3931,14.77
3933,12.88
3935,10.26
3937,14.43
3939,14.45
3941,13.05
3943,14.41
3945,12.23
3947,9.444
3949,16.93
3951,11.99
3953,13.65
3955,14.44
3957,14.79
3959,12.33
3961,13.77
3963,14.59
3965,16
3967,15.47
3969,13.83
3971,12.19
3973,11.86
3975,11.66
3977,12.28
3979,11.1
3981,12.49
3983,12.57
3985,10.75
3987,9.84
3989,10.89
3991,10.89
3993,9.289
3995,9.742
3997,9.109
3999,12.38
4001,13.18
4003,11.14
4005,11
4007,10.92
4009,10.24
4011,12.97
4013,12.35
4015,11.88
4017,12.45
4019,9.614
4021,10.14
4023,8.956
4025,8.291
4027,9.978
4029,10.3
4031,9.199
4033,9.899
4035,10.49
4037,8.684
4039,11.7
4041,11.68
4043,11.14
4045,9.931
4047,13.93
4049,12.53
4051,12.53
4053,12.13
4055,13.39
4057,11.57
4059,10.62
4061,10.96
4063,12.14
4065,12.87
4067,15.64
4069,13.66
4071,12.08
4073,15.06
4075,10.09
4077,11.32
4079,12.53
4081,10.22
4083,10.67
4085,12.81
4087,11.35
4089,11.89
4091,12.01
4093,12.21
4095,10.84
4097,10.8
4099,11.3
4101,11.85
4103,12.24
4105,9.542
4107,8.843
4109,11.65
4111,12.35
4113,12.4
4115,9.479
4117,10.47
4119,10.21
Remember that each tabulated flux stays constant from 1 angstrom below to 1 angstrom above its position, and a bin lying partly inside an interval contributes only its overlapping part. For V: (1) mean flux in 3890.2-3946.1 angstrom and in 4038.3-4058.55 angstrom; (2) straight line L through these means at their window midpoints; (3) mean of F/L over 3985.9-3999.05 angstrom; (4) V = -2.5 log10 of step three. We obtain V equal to 0.26 mag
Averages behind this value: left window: 14.2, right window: 12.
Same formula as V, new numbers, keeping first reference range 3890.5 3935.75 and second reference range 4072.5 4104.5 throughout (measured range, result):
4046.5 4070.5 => -0.05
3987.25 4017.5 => 0.16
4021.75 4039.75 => 0.27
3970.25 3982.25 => 0.12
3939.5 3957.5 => 0.02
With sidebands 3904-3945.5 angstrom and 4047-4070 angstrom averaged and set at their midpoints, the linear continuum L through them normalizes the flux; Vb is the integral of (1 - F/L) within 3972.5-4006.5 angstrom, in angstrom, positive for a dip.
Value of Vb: 5.6 angstrom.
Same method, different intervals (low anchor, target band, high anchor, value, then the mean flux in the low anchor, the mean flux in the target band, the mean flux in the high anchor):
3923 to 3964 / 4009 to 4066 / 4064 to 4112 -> 5.8 angstrom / 13.5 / 11.1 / 11.8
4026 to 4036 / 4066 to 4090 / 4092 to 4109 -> -3.7 angstrom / 9.97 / 12.3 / 11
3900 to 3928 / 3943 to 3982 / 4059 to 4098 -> 2.2 angstrom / 14.9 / 13.2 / 12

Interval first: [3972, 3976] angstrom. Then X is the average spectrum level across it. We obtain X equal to 11.8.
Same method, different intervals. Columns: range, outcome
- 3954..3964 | 14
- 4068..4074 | 13.6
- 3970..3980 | 11.8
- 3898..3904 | 12.1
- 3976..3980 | 11.7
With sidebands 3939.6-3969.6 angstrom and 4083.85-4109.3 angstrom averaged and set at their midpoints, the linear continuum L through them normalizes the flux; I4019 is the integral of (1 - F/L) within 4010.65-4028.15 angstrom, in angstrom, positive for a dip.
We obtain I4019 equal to 2.8 angstrom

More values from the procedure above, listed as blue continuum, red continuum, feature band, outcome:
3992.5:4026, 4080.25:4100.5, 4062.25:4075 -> -2.33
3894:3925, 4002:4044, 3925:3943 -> -0.48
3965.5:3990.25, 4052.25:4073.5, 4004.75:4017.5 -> 0.68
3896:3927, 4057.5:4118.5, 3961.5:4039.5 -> 8.61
